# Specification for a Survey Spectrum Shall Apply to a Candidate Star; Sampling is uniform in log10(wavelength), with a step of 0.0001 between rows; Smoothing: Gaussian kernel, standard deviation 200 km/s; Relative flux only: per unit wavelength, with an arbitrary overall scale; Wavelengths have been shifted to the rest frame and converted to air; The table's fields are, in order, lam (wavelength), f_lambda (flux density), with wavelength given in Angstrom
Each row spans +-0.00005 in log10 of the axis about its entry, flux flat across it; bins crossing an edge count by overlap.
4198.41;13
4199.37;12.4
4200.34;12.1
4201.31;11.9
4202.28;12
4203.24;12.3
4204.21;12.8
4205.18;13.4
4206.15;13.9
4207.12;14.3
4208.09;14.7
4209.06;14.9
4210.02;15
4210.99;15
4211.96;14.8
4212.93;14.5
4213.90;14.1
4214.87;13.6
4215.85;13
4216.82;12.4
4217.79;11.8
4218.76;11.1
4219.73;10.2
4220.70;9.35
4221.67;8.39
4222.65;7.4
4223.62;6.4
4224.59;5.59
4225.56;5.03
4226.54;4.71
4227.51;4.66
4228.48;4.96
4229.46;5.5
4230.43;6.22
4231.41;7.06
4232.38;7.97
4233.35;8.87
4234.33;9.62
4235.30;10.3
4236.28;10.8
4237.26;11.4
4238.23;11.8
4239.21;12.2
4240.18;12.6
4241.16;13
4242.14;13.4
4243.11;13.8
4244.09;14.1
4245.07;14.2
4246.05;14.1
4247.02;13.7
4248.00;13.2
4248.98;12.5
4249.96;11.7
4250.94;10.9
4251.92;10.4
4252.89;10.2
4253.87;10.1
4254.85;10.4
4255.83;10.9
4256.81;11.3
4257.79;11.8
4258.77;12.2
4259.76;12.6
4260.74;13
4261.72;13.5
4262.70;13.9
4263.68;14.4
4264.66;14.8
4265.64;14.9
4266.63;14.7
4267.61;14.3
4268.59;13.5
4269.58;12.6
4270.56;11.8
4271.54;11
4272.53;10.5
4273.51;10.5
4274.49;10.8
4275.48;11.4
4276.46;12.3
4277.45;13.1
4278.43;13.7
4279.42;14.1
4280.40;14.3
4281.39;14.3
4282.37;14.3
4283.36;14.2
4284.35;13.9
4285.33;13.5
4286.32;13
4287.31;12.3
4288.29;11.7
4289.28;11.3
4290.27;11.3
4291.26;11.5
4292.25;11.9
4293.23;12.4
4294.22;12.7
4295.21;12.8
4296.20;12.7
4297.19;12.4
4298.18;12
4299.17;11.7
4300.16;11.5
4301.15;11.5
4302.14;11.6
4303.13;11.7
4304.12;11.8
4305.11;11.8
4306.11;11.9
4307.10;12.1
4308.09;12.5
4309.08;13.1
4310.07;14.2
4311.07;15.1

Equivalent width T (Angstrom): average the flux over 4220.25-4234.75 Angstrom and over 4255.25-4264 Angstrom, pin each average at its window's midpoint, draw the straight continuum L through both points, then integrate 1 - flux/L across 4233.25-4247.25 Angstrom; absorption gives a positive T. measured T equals -5.0 Angstrom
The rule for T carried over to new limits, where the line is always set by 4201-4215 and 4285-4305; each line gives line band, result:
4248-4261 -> 1.5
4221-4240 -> 7.7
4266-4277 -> 0.3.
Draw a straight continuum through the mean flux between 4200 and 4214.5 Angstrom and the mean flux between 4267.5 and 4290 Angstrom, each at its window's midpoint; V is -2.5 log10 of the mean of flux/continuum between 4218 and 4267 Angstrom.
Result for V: 0.22 mag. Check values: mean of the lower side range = 13.7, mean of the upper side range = 12.7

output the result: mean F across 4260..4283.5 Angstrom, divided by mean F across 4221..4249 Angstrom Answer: 1.4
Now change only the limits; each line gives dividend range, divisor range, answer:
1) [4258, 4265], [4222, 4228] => 2.35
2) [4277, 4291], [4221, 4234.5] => 2.01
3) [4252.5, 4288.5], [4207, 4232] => 1.26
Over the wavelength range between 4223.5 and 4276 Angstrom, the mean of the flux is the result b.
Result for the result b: 11.1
